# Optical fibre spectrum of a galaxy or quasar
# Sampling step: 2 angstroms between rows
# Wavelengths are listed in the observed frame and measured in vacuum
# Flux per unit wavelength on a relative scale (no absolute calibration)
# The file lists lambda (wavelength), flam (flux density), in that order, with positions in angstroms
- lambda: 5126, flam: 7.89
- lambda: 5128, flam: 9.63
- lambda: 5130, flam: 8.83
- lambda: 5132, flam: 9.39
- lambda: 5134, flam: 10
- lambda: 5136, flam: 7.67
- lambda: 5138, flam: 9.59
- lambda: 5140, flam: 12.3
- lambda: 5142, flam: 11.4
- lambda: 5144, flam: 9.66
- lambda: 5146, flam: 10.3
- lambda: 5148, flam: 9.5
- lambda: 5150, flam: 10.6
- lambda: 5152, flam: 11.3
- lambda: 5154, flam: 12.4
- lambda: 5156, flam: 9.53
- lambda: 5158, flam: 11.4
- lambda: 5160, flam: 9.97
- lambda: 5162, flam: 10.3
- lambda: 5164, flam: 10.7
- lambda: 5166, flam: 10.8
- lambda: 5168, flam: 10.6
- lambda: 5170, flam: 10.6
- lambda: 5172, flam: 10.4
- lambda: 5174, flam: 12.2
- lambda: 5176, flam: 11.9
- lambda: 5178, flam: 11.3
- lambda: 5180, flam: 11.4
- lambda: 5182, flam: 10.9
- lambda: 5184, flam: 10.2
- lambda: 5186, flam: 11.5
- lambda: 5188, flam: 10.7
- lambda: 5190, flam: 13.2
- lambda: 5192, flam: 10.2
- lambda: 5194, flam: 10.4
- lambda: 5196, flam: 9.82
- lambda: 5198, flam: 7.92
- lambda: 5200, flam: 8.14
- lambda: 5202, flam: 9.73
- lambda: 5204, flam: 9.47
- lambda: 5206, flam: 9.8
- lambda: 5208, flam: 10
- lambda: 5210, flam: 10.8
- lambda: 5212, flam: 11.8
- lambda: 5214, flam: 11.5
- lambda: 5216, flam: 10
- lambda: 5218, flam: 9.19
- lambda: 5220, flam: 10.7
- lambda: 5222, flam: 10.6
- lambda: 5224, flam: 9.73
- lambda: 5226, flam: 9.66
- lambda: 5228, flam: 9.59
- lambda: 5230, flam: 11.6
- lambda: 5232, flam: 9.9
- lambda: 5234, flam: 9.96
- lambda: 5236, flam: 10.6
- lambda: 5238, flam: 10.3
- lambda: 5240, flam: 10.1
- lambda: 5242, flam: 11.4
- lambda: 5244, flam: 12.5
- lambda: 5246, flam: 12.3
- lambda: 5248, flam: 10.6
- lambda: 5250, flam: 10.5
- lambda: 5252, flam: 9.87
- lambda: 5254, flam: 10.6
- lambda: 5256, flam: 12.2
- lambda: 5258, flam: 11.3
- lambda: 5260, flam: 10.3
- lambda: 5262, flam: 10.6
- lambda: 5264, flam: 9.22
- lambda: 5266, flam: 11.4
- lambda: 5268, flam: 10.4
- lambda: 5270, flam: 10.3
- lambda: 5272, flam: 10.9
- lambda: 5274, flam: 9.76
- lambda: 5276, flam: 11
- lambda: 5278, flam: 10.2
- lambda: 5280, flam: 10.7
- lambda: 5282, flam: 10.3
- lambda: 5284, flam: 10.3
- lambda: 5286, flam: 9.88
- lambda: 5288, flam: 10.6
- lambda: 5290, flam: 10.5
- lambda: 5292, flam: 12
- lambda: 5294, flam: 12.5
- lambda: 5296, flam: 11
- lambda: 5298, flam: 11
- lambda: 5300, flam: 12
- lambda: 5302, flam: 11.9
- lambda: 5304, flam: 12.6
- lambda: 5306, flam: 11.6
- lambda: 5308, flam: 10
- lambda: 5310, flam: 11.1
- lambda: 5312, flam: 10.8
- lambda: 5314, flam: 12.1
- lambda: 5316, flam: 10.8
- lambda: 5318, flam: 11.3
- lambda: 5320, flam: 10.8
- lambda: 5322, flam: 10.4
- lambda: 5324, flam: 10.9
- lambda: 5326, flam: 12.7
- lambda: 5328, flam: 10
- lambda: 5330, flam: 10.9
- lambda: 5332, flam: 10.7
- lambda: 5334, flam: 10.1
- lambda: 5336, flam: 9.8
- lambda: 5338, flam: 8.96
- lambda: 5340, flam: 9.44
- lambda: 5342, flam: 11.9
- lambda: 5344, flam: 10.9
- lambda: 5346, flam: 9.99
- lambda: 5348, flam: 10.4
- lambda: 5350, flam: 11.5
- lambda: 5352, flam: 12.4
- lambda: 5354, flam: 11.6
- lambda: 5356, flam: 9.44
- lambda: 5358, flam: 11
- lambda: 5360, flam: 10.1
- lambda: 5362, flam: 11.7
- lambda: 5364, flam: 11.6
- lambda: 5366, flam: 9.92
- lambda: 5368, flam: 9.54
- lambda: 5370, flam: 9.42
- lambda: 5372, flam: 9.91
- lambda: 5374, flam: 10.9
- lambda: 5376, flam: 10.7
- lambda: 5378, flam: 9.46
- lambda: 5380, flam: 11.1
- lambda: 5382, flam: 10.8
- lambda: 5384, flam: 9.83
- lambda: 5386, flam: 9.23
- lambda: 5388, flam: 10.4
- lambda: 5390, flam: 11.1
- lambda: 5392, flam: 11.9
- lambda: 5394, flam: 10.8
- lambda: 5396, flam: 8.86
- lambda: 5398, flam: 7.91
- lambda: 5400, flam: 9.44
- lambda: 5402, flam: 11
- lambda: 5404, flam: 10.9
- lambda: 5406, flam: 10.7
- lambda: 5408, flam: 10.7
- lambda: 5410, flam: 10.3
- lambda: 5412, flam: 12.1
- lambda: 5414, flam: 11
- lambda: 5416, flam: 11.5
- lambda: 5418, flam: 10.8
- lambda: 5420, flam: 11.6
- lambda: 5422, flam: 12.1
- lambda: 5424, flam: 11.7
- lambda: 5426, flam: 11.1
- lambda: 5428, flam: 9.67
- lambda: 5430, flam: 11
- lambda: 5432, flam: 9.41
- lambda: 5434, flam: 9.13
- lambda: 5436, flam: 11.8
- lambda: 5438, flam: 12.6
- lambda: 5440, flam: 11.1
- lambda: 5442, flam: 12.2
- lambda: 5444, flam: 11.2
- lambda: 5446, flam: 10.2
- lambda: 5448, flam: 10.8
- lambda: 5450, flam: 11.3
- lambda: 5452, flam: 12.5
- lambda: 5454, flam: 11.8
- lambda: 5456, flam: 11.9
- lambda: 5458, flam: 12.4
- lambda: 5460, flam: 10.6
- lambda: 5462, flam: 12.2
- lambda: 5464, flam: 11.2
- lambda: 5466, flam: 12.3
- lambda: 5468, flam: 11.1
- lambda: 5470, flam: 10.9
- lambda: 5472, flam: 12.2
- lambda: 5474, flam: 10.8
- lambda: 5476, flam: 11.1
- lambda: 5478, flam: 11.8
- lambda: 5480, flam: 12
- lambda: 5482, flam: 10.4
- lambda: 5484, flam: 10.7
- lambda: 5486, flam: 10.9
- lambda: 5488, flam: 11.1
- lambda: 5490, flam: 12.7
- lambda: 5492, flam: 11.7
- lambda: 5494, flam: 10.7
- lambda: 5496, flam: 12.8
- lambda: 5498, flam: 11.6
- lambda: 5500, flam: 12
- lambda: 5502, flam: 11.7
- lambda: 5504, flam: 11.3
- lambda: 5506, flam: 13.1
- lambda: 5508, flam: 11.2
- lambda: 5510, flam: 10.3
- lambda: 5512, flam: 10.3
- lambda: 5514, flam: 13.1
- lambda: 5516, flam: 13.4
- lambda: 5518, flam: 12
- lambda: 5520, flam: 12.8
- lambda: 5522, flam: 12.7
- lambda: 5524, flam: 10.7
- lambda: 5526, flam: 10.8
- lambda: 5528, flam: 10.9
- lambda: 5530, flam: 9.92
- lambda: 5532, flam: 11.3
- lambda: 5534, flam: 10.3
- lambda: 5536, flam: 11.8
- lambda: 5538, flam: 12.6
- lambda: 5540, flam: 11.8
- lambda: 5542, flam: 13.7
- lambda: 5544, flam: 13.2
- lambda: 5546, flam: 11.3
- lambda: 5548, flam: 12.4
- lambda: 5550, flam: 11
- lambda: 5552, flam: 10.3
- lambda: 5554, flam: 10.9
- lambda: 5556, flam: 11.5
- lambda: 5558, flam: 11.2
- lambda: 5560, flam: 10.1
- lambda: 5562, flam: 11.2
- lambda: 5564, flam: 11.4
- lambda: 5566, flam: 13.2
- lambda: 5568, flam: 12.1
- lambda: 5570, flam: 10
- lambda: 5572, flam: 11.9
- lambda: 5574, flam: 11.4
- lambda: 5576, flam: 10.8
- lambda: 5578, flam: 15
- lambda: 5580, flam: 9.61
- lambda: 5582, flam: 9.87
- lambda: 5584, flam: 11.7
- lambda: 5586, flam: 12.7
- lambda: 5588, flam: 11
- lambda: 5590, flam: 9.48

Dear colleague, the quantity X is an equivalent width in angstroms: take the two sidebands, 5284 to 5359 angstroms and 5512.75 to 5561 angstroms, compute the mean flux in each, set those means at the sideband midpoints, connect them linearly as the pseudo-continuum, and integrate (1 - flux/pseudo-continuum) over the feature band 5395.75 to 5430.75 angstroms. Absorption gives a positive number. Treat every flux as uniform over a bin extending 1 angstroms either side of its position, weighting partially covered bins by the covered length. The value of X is 1.6 angstroms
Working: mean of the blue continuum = 11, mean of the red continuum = 11.6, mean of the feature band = 10.7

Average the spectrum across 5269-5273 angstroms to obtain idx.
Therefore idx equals 10.6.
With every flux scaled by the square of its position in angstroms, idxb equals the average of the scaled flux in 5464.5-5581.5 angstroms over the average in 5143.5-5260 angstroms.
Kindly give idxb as 1.23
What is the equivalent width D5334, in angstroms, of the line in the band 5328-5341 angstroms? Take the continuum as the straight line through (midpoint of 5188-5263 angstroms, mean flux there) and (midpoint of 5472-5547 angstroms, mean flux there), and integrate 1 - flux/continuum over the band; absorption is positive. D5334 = 1.11 angstroms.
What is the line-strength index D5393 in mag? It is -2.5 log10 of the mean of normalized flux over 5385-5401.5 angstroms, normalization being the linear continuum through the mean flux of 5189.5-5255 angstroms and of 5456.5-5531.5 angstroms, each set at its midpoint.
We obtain 0.12 mag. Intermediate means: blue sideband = 10.4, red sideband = 11.6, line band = 9.99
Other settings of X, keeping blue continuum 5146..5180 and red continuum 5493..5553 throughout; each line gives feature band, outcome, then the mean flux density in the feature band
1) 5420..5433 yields 0.7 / 10.9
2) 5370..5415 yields 4.0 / 10.4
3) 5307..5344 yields 1.7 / 10.7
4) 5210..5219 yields 0.3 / 10.6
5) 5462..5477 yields 0.2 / 11.4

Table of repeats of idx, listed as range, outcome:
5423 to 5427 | 11.4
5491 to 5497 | 11.7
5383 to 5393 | 10.5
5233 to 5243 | 10.5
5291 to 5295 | 12.2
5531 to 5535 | 10.8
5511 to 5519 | 12.2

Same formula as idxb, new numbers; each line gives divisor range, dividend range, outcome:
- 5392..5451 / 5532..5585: 1.12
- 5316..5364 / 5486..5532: 1.15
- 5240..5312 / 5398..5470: 1.08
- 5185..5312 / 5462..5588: 1.20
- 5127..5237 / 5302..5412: 1.09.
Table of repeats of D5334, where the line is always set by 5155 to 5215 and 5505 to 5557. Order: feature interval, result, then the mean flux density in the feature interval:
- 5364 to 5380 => 1.5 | 10.2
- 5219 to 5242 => 0.9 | 10.3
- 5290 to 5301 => -0.7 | 11.6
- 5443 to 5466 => -0.2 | 11.5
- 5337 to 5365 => 0.8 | 10.8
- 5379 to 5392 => 0.8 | 10.5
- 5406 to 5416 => 0.2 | 11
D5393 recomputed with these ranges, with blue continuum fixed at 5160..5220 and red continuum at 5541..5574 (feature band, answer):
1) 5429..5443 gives 0.02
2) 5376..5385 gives 0.07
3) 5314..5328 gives -0.02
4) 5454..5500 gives -0.02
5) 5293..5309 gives -0.07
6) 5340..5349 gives 0.03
